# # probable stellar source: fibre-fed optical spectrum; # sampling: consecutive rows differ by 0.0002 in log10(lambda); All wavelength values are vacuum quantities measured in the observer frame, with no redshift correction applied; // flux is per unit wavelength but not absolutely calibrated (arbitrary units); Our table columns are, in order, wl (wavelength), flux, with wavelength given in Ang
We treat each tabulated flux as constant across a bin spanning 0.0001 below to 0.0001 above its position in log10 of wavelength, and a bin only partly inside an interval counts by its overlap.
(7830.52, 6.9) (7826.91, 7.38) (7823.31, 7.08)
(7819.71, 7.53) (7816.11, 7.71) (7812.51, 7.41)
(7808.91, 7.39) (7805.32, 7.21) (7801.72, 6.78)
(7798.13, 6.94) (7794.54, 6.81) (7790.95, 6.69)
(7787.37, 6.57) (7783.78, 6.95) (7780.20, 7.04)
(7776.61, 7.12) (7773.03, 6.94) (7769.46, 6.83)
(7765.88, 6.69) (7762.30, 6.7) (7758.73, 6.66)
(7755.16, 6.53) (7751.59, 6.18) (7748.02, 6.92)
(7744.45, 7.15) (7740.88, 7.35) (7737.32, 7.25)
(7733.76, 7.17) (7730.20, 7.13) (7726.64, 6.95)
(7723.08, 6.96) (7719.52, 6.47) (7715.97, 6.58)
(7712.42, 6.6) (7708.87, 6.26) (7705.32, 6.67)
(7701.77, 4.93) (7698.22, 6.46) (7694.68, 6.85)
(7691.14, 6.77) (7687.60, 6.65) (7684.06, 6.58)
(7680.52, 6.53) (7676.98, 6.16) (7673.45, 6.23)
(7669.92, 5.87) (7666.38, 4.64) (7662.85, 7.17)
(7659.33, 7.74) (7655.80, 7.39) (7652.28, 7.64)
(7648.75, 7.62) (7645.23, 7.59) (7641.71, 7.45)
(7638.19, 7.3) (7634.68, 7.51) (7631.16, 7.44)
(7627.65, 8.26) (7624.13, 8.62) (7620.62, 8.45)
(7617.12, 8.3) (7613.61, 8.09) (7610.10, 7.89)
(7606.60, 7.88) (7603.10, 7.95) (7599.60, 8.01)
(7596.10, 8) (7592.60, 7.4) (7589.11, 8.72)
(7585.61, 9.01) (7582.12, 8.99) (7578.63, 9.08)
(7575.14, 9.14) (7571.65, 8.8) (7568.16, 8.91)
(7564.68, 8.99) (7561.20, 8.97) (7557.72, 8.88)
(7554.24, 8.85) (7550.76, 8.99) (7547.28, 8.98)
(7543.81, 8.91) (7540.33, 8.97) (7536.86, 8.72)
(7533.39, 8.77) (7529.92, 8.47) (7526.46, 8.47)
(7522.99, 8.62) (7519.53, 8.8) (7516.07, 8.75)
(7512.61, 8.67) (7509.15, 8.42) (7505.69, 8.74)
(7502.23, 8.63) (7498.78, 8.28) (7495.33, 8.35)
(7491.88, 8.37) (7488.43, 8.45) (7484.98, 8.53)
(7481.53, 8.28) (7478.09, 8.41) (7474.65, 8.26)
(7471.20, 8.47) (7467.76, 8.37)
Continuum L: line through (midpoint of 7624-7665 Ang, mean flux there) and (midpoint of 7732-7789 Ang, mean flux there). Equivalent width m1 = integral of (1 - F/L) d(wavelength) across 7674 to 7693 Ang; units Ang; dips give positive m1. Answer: 2.1 Ang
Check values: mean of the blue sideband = 7.58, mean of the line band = 6.52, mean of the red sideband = 6.88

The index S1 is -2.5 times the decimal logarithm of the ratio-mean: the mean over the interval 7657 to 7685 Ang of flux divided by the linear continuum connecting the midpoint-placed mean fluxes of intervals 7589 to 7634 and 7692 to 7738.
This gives 0.14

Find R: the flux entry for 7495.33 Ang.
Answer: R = 8.35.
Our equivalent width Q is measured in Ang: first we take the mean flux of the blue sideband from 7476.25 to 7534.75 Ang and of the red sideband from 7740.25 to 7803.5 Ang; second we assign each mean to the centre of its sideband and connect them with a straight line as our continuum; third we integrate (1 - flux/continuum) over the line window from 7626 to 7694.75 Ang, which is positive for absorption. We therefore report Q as 5.20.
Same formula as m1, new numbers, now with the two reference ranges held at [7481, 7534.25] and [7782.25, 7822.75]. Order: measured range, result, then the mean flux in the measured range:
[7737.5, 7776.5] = 2.6 Ang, 6.83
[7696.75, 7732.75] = 4.8 Ang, 6.51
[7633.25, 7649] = 0.8 Ang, 7.48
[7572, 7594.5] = -1.5 Ang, 8.72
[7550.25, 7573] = -1.7 Ang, 8.91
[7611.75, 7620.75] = -0.3 Ang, 8.25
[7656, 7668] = 1.7 Ang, 6.66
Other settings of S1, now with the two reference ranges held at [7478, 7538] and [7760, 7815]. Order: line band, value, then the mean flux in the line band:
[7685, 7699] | 0.12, 6.7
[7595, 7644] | 0.00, 7.93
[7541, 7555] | -0.08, 8.94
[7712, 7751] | 0.05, 6.95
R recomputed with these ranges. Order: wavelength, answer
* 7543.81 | 8.91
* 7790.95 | 6.69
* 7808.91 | 7.39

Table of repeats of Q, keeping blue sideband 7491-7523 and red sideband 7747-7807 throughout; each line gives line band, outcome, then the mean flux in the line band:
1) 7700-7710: 1.8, 5.93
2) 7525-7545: -0.8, 8.72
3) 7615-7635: -0.9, 8.14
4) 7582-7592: -0.8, 8.72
